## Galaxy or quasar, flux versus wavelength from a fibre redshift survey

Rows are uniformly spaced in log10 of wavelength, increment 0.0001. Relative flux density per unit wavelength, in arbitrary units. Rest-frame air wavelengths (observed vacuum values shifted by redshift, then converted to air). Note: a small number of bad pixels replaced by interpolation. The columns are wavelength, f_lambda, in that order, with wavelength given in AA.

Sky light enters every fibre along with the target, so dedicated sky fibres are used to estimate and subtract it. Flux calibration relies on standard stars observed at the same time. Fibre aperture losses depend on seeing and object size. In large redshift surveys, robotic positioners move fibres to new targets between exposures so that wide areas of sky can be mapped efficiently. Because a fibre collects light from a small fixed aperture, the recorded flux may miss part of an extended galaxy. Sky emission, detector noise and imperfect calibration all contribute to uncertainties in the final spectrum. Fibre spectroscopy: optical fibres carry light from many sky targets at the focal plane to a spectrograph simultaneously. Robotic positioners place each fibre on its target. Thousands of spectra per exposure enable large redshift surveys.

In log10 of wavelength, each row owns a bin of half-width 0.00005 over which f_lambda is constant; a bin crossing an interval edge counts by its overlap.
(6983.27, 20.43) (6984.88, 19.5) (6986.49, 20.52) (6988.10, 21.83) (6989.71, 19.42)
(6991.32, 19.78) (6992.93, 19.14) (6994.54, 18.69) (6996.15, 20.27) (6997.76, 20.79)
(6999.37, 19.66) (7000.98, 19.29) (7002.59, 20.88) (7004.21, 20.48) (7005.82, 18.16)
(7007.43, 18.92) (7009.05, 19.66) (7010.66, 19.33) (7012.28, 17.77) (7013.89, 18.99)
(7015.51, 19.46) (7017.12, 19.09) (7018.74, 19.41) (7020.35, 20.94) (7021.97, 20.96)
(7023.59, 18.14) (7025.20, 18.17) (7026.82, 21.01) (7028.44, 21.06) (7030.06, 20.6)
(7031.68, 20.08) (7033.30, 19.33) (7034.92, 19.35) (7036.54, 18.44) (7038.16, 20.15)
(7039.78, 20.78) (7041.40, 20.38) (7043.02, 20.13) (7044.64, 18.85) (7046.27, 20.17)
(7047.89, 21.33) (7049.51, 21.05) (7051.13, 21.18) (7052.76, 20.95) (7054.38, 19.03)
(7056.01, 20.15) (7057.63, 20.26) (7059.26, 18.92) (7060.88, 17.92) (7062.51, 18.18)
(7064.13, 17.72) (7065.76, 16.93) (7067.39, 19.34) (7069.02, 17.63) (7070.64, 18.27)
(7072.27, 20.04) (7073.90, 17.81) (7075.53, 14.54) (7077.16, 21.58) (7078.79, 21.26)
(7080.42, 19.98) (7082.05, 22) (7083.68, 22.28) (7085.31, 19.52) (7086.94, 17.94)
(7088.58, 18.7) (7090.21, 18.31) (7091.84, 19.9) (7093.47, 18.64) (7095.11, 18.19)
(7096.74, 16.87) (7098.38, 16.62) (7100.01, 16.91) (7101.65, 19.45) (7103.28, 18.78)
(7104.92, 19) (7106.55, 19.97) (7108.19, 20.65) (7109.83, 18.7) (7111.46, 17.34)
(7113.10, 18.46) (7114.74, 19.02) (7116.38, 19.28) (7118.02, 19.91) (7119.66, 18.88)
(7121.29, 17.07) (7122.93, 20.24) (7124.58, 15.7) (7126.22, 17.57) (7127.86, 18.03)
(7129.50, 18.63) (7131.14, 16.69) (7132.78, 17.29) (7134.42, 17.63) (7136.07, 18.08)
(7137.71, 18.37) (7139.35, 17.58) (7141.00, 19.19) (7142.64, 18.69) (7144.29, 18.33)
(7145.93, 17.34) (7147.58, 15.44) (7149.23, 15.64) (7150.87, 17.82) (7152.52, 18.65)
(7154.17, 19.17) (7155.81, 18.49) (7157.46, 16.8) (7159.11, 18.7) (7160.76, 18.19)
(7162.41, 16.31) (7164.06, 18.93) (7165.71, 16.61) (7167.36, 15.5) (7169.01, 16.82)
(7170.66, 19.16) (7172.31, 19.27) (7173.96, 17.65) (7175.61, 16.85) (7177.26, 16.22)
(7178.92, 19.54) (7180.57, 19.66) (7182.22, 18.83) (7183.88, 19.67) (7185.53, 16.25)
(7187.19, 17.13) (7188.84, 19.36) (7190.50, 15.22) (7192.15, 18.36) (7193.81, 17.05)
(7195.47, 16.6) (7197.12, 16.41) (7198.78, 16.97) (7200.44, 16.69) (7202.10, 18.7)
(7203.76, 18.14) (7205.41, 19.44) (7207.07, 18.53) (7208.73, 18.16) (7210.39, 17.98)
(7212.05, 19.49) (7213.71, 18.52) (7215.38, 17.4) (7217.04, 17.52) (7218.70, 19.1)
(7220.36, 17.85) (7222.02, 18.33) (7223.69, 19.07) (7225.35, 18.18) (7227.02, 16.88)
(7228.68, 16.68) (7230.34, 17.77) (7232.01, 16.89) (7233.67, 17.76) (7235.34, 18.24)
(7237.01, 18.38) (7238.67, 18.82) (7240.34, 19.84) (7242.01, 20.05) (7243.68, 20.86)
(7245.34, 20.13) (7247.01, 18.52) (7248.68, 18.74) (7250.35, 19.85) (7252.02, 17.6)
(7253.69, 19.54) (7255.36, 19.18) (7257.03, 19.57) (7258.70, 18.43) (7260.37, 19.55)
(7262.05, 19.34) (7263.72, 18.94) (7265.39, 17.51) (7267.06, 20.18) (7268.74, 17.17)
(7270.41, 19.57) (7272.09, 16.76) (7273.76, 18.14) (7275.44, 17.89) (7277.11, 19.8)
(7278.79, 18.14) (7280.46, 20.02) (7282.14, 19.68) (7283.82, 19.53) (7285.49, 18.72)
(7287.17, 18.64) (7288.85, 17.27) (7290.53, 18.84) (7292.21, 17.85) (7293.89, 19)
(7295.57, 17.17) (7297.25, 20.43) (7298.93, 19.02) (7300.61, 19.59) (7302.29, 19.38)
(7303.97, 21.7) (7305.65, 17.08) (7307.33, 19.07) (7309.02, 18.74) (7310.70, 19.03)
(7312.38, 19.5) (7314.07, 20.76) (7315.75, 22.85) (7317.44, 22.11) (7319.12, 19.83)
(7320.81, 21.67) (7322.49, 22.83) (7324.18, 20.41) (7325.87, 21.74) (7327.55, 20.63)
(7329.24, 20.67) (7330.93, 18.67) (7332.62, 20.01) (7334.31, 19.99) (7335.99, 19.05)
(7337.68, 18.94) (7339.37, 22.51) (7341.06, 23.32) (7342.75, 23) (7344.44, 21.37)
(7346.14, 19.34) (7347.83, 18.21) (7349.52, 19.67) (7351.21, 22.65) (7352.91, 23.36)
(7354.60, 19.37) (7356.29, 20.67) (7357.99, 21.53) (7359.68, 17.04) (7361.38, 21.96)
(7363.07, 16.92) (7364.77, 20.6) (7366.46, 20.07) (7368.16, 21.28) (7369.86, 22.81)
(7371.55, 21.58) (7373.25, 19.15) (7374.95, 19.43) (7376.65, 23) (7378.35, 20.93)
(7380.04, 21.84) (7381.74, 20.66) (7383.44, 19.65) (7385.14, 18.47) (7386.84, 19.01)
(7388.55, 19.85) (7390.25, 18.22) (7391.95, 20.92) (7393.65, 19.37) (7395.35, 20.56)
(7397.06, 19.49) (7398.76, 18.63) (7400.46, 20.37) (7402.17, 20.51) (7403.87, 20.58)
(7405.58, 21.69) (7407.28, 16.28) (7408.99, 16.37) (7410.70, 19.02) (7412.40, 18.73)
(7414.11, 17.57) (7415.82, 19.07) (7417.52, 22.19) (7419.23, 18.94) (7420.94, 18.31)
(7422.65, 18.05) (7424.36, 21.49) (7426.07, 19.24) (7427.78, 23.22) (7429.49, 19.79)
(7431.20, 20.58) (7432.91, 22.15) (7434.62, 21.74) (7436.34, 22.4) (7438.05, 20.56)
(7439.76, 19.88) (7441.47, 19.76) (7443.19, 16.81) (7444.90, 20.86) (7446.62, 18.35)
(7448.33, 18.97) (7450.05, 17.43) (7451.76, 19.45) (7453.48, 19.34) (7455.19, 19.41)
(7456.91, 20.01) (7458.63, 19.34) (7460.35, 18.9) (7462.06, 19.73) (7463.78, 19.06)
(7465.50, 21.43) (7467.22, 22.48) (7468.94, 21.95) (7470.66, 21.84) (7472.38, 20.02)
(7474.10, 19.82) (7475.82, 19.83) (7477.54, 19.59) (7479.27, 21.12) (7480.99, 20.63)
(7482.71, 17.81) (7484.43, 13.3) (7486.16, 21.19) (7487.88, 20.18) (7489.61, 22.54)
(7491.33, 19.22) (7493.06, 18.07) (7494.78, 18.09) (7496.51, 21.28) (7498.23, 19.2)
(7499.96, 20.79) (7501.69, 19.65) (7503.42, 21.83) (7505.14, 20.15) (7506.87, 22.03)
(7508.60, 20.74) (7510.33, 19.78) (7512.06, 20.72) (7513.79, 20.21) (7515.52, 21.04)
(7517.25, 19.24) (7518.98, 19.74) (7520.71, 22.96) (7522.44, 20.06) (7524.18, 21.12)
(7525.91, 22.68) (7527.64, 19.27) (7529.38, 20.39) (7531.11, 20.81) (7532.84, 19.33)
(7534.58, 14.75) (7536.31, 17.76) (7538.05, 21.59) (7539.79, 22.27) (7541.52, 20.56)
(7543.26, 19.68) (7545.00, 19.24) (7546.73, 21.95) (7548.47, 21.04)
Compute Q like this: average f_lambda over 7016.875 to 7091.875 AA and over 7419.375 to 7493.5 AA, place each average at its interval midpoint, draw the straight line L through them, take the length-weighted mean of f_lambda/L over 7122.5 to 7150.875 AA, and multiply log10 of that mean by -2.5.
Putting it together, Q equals 0.12 mag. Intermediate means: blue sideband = 19.6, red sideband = 19.9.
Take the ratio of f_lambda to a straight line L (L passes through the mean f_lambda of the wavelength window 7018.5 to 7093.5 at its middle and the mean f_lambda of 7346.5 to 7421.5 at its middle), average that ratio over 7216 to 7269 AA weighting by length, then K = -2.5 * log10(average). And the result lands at 0.06 mag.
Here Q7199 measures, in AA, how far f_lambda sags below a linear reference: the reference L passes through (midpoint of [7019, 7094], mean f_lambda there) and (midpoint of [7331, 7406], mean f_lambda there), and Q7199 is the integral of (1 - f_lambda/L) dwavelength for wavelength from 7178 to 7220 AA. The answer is 4.03 AA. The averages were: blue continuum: 19.6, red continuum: 20.4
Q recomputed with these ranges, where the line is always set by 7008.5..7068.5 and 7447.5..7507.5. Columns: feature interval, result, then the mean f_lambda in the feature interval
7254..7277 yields 0.059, 18.7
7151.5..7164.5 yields 0.089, 18.1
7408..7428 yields 0.035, 19.2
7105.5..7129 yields 0.057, 18.6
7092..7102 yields 0.104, 17.8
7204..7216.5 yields 0.070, 18.5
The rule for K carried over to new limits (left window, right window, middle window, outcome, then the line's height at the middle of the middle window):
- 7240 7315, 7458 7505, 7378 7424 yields 0.01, 19.6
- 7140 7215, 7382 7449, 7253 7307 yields -0.01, 18.6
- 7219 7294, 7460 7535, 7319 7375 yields -0.08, 19.2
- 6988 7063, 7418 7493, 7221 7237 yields 0.12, 19.8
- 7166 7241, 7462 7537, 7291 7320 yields -0.05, 18.7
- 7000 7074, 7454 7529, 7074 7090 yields 0.00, 19.6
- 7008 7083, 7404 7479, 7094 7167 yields 0.09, 19.6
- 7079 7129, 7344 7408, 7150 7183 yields 0.07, 19.1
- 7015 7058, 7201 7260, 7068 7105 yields 0.04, 19.6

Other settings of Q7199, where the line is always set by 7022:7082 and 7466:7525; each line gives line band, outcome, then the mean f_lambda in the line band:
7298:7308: 0.3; 19.3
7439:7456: 1.0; 19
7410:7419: 0.4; 19.3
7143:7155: 1.3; 17.5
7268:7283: 1.0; 18.6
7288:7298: 0.8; 18.4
